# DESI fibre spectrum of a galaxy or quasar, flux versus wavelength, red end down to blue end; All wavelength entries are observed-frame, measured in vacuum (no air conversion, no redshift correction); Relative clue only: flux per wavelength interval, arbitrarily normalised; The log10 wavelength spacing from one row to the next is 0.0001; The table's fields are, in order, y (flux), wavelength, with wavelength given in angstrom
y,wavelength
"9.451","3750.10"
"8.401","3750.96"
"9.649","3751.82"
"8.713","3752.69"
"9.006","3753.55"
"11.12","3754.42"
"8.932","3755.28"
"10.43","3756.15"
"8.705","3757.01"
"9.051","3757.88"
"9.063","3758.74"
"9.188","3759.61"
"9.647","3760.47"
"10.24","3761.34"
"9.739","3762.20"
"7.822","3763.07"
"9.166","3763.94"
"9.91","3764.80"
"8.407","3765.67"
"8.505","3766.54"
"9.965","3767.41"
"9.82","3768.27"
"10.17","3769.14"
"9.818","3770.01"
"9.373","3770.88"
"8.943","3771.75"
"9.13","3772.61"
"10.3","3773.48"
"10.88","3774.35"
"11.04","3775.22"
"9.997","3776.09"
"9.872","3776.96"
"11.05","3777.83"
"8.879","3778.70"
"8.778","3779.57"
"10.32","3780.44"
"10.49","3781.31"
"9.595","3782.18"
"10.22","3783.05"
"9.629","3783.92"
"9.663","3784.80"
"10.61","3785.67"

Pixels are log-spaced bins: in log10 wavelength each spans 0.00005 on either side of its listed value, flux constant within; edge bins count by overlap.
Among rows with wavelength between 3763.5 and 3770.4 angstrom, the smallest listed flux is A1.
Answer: 8.407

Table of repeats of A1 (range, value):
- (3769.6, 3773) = 8.943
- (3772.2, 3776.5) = 9.13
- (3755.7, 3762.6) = 8.705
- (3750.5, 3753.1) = 8.401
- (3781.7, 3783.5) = 9.595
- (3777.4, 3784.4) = 8.778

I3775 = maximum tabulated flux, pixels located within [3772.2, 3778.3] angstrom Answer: 11.05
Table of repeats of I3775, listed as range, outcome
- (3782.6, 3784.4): 10.22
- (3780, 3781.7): 10.49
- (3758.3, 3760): 9.188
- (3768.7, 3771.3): 10.17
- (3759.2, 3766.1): 10.24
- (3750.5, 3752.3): 9.649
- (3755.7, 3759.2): 10.43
